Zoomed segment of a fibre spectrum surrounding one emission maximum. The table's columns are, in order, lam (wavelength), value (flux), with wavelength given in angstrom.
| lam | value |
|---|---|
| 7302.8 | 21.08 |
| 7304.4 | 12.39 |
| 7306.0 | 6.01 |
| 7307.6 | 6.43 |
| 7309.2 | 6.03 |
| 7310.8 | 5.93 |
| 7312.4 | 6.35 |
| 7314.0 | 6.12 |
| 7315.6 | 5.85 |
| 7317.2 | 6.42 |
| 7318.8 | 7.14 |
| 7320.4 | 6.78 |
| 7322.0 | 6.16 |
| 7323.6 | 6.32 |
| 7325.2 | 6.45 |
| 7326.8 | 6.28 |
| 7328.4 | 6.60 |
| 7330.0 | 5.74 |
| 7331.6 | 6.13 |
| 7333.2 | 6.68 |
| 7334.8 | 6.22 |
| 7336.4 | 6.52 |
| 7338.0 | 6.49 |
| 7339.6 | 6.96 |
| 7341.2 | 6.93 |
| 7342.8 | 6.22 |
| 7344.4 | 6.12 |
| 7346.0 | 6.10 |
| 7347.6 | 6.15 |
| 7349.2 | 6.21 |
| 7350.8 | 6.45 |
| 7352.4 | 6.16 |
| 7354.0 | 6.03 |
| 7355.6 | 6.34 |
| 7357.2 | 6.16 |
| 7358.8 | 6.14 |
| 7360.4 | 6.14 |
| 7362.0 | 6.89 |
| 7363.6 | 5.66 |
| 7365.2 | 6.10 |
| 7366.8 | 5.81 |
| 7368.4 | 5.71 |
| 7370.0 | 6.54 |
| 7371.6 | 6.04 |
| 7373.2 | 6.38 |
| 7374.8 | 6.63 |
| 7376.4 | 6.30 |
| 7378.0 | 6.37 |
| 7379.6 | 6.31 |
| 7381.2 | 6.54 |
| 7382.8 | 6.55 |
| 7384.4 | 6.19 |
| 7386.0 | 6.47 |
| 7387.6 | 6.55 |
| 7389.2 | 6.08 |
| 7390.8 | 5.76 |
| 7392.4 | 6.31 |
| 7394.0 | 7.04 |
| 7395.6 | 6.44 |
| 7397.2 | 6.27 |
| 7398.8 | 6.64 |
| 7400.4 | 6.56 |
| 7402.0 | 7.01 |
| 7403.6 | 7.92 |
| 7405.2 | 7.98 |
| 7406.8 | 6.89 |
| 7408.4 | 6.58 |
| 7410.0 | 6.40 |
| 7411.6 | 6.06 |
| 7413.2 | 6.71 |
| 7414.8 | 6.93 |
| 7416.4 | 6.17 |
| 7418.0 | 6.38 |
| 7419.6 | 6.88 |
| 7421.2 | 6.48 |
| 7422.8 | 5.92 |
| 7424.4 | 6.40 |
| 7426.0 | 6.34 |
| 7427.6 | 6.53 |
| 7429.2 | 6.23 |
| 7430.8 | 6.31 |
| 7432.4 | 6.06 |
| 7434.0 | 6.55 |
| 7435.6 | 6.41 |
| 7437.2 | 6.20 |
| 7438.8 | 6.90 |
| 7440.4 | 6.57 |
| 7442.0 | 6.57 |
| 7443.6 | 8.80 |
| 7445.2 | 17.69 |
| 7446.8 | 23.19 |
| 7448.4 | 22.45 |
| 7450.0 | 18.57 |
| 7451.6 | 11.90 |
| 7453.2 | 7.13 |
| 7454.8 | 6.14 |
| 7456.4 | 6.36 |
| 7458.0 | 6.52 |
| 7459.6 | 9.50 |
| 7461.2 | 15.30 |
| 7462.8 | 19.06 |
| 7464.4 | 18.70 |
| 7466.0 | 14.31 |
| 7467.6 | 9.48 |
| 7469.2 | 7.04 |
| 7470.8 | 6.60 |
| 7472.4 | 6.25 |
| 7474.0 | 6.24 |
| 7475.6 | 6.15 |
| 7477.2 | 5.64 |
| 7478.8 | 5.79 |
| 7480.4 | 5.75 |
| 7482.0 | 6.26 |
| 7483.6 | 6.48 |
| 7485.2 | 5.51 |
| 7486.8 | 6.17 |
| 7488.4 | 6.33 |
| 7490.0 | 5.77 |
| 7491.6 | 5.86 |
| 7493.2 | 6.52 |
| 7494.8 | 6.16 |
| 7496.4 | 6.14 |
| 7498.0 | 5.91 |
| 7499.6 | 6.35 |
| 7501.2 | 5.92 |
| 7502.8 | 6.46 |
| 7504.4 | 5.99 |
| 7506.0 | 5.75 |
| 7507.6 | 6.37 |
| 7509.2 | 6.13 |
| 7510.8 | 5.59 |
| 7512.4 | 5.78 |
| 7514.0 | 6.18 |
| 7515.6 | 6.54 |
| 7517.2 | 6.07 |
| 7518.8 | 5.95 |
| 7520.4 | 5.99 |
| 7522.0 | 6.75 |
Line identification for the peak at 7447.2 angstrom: [S II]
